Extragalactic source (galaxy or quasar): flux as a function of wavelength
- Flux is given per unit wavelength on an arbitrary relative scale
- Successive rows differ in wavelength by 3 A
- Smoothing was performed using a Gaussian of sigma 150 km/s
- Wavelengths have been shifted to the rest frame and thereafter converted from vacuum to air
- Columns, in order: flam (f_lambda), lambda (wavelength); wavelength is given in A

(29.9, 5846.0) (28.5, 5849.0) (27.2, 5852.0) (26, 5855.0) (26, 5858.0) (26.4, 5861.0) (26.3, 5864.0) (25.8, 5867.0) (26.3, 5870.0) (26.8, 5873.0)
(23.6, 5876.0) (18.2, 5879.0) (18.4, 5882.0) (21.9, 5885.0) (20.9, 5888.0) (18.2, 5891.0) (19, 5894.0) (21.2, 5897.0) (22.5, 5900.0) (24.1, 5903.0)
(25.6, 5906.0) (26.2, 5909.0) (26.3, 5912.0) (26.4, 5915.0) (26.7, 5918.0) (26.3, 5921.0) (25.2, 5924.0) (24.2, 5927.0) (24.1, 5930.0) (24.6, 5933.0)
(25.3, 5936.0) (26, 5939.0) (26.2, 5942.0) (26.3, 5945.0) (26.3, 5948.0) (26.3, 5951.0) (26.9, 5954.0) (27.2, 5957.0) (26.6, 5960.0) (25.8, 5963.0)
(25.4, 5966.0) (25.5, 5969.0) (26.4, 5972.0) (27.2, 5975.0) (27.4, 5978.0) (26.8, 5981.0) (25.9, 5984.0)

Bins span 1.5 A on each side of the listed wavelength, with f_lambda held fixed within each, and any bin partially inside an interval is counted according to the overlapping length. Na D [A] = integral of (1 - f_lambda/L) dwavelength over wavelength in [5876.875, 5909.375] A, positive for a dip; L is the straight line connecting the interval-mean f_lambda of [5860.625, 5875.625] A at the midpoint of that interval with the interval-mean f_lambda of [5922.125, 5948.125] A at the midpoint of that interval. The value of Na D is 5.6 A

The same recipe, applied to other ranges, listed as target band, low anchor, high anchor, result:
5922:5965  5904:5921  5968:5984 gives 1.00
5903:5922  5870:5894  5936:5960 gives -1.93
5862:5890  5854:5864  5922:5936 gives 2.95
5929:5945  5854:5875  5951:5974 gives 0.53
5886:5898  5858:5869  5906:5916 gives 2.90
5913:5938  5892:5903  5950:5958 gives -1.50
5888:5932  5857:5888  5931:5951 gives 1.77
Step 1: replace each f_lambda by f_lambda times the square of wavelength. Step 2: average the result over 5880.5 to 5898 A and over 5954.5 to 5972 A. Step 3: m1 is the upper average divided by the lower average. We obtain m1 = 1.35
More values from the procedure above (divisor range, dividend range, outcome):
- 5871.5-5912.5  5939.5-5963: 1.21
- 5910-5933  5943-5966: 1.05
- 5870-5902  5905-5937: 1.21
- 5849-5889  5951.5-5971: 1.11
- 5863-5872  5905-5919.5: 1.02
